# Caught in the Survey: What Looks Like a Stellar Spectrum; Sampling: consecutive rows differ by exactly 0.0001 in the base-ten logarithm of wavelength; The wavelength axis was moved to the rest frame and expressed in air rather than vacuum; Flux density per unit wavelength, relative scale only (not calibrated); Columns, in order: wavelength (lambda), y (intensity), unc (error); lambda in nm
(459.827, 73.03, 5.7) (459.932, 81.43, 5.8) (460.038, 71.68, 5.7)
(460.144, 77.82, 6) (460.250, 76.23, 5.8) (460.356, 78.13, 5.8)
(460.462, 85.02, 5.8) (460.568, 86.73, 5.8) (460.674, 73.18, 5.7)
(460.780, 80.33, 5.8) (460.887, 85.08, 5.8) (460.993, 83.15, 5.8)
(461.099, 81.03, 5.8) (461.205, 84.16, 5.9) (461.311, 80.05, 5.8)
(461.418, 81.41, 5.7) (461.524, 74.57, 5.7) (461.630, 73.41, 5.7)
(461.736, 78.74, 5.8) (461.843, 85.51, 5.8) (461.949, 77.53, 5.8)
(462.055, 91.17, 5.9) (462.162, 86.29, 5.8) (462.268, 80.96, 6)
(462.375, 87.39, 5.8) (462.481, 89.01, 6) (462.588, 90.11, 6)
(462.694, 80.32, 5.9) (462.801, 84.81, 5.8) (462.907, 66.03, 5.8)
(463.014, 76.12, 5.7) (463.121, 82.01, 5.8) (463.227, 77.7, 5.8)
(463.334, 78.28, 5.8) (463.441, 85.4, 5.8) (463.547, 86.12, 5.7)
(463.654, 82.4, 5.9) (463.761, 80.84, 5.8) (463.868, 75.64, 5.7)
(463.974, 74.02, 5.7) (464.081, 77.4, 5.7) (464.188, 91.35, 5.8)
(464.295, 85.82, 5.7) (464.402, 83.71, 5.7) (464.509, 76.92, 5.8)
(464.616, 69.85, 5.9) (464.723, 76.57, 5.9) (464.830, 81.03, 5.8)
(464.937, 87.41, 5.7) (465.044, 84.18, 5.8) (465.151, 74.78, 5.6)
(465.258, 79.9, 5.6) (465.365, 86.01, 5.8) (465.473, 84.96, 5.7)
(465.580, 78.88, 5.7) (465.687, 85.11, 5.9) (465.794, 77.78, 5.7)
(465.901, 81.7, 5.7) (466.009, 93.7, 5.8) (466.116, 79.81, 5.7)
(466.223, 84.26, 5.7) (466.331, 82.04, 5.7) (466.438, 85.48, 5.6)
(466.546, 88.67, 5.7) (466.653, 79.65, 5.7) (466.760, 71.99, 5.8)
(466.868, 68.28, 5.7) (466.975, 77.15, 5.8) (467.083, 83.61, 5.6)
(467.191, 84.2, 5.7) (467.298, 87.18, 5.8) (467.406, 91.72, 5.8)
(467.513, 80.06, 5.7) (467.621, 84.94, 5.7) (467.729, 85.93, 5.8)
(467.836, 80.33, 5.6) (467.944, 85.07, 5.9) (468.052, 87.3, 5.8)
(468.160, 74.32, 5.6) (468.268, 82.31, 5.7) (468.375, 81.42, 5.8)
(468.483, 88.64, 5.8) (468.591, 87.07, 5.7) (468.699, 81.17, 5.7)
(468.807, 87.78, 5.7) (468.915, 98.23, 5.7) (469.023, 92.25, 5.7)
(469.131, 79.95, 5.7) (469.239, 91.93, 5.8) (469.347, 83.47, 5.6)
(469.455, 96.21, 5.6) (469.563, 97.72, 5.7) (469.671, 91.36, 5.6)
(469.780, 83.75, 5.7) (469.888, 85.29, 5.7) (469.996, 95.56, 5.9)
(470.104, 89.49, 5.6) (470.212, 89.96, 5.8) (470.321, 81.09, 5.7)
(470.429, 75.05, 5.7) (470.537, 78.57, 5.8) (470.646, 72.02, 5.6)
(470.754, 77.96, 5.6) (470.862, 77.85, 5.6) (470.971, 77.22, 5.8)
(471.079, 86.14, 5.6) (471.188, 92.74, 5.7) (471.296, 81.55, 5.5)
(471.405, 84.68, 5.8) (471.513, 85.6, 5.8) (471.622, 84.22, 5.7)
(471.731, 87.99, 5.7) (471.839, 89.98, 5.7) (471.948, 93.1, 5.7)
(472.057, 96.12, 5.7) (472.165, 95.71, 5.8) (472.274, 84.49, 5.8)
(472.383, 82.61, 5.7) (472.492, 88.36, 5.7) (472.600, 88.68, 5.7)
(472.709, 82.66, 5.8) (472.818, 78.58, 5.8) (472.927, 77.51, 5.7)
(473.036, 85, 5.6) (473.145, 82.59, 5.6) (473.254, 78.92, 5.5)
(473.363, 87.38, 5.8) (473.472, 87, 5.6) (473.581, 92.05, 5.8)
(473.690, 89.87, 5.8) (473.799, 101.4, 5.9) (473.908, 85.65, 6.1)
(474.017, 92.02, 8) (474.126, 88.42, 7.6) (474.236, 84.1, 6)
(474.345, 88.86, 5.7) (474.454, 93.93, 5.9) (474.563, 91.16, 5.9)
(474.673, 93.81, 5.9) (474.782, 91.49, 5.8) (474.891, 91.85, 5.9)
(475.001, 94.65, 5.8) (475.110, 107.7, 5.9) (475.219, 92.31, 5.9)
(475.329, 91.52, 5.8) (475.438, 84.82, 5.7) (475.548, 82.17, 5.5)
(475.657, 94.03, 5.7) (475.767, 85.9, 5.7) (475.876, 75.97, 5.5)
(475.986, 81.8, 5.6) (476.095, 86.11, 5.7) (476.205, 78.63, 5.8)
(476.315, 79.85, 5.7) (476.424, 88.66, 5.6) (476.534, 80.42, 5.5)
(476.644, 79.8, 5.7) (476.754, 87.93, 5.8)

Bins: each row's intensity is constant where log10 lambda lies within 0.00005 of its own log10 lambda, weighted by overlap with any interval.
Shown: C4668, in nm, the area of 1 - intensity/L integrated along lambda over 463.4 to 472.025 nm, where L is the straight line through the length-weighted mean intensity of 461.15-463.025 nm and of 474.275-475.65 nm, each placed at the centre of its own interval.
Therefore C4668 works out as 0.25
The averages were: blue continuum 81.7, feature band 83.7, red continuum 92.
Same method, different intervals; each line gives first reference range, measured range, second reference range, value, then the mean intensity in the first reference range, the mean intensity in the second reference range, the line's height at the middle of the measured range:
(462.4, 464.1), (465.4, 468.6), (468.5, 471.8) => 0.03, 80.6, 85.8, 83.4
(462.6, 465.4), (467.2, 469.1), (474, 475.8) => -0.02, 80.3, 91.1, 84.4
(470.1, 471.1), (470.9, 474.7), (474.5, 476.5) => -0.16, 79.9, 88.4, 83.7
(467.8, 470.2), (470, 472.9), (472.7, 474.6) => 0.08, 87.4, 87.1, 87.3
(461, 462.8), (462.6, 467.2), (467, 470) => 0.20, 82.7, 86.5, 84.4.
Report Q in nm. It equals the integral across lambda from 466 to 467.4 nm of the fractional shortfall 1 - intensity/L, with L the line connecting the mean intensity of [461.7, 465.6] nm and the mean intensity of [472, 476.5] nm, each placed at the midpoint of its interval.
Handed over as 0.02 nm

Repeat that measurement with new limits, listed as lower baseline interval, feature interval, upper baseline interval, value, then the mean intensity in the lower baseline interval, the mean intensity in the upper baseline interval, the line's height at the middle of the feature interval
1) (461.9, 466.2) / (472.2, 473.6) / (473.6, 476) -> 0.07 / 81.8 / 90.3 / 88.8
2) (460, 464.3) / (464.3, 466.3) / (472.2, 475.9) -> 0.03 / 81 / 88.3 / 83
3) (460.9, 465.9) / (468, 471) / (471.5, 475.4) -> 0.03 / 81.3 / 89.1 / 86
